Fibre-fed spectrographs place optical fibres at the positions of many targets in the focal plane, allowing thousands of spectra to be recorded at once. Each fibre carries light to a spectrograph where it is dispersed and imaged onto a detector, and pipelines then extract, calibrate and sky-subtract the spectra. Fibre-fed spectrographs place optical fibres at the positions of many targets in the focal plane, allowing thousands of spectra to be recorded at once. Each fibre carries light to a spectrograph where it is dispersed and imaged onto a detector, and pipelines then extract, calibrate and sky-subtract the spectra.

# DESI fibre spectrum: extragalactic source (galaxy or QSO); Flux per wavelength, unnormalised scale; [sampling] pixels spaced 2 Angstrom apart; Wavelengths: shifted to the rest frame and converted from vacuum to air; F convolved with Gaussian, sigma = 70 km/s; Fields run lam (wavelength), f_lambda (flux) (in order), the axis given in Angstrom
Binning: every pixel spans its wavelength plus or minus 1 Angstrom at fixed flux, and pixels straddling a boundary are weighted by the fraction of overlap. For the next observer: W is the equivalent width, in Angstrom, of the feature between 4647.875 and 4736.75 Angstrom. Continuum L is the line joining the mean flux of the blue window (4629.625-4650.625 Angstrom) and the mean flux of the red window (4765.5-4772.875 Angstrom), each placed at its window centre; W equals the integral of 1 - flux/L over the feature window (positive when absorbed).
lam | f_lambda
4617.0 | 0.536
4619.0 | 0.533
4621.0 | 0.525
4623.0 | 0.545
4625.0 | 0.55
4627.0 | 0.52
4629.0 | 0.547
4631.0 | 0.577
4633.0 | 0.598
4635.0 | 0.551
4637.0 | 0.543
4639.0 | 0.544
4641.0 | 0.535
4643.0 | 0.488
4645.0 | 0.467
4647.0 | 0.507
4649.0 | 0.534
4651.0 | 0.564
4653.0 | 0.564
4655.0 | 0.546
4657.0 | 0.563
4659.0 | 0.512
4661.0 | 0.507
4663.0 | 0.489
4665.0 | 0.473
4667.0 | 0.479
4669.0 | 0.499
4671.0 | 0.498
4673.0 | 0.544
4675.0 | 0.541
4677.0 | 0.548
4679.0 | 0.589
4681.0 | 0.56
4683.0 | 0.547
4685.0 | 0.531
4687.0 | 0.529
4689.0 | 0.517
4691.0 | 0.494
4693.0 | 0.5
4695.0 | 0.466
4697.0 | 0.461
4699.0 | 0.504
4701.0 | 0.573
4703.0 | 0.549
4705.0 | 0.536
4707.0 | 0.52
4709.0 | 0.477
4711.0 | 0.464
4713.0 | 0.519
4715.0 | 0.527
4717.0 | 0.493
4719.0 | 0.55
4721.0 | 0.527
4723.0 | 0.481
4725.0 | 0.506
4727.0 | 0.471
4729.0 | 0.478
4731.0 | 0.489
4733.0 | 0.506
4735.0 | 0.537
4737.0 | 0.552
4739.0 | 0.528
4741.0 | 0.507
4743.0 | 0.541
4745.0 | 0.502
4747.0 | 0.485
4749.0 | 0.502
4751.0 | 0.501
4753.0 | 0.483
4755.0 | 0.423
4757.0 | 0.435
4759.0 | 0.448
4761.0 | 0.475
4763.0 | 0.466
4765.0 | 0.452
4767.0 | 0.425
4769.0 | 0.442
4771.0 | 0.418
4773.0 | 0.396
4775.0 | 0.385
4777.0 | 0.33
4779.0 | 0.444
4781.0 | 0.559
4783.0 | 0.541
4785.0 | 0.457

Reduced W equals -4.9 Angstrom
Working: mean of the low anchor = 0.536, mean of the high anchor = 0.426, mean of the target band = 0.518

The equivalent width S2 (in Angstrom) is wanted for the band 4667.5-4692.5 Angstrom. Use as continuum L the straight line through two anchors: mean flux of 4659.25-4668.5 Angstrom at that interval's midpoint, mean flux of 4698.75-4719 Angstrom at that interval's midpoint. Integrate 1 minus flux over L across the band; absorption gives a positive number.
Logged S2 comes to -1.6 Angstrom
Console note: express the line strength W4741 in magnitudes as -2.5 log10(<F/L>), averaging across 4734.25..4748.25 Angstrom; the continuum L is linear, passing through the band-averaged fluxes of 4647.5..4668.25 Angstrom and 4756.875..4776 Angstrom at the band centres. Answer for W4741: -0.148 mag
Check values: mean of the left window 0.522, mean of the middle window 0.521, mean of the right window 0.434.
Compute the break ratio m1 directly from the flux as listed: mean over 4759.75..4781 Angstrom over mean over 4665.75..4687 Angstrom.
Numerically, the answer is 0.8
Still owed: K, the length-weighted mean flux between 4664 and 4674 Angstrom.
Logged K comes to 0.499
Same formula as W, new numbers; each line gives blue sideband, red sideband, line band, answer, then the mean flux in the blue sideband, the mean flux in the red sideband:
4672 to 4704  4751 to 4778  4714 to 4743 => -2.1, 0.528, 0.432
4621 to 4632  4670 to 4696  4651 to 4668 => 0.5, 0.546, 0.528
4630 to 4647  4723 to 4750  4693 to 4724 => 0.3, 0.536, 0.507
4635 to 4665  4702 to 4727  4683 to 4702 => 0.2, 0.525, 0.511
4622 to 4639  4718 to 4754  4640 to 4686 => 1.2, 0.553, 0.508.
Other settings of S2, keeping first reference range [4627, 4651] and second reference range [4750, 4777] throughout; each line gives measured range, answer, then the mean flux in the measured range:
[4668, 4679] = -0.5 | 0.532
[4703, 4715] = -0.7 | 0.509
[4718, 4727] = -0.8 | 0.511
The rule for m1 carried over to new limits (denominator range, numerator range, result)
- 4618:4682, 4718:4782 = 0.89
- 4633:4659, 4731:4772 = 0.90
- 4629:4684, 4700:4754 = 0.96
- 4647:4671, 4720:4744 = 0.98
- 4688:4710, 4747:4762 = 0.92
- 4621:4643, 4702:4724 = 0.94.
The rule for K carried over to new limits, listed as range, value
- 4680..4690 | 0.537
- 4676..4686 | 0.555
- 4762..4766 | 0.459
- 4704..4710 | 0.511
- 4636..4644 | 0.528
